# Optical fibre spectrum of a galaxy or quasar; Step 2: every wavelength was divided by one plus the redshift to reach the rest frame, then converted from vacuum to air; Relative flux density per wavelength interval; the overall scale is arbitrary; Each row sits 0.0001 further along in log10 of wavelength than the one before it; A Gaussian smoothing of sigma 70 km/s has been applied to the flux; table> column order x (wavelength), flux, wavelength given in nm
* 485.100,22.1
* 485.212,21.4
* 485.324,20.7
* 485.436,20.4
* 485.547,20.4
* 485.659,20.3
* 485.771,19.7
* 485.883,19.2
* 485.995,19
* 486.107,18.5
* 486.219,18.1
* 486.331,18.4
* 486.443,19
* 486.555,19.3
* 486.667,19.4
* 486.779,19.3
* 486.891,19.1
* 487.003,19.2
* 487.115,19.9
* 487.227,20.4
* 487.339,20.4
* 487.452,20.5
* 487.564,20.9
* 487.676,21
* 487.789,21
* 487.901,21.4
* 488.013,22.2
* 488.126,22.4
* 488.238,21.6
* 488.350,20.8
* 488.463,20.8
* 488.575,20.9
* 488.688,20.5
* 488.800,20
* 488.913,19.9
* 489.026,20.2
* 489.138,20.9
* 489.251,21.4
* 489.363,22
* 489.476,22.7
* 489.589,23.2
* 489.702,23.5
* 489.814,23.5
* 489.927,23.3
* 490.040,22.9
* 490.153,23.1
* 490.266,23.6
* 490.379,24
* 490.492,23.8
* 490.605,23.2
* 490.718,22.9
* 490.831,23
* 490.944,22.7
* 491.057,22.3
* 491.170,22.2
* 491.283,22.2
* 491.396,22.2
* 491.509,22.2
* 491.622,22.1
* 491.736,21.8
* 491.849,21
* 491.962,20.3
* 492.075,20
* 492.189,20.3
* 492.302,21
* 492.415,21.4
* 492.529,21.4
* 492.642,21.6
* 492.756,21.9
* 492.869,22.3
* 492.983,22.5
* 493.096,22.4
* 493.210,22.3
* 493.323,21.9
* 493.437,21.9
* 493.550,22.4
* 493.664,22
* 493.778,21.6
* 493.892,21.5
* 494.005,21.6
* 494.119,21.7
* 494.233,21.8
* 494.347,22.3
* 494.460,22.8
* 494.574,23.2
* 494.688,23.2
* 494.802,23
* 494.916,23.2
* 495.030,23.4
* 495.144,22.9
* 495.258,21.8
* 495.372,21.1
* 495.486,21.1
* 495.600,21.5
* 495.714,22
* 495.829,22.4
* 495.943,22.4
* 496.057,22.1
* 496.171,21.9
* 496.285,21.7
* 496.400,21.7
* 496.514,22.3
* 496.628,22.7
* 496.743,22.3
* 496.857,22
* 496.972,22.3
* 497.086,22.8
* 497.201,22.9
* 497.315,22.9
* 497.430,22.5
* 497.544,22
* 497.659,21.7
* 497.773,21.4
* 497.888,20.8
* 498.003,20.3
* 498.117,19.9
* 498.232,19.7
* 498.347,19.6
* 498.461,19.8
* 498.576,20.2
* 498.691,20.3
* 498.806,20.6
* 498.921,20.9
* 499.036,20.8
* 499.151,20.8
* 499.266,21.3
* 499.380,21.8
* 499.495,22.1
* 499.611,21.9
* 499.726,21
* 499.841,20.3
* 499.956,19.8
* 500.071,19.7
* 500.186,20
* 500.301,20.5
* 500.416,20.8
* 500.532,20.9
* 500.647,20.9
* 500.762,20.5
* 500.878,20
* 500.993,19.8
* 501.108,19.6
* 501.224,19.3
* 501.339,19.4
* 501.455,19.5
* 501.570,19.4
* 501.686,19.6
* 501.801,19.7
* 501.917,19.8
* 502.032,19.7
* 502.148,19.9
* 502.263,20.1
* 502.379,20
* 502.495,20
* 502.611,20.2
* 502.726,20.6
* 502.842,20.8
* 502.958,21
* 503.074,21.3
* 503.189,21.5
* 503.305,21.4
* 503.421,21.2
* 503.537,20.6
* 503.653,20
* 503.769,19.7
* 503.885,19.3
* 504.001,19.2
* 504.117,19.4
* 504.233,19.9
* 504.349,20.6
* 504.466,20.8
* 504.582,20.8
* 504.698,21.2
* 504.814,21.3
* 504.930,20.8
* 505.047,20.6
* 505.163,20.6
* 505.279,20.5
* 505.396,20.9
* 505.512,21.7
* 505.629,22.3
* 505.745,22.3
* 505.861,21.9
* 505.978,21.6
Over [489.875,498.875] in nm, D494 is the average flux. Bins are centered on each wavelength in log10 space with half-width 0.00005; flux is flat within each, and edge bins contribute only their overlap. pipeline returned 22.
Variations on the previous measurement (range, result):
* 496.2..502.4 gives 20.8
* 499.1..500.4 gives 20.8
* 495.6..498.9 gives 21.5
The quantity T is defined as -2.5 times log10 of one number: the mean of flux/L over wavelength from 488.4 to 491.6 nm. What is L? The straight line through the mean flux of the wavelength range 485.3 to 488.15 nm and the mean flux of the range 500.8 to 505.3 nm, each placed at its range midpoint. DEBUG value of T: -0.11 mag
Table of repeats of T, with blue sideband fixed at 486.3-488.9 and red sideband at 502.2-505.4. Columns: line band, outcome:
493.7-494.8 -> -0.09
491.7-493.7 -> -0.06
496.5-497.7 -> -0.10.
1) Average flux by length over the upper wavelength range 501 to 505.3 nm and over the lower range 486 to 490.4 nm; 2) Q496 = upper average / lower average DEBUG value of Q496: 1.0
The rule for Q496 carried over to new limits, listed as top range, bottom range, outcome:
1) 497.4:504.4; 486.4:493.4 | 0.95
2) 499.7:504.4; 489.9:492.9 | 0.91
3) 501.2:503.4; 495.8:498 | 0.91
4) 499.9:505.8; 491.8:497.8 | 0.93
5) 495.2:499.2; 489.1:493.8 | 0.97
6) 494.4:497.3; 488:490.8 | 1.01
